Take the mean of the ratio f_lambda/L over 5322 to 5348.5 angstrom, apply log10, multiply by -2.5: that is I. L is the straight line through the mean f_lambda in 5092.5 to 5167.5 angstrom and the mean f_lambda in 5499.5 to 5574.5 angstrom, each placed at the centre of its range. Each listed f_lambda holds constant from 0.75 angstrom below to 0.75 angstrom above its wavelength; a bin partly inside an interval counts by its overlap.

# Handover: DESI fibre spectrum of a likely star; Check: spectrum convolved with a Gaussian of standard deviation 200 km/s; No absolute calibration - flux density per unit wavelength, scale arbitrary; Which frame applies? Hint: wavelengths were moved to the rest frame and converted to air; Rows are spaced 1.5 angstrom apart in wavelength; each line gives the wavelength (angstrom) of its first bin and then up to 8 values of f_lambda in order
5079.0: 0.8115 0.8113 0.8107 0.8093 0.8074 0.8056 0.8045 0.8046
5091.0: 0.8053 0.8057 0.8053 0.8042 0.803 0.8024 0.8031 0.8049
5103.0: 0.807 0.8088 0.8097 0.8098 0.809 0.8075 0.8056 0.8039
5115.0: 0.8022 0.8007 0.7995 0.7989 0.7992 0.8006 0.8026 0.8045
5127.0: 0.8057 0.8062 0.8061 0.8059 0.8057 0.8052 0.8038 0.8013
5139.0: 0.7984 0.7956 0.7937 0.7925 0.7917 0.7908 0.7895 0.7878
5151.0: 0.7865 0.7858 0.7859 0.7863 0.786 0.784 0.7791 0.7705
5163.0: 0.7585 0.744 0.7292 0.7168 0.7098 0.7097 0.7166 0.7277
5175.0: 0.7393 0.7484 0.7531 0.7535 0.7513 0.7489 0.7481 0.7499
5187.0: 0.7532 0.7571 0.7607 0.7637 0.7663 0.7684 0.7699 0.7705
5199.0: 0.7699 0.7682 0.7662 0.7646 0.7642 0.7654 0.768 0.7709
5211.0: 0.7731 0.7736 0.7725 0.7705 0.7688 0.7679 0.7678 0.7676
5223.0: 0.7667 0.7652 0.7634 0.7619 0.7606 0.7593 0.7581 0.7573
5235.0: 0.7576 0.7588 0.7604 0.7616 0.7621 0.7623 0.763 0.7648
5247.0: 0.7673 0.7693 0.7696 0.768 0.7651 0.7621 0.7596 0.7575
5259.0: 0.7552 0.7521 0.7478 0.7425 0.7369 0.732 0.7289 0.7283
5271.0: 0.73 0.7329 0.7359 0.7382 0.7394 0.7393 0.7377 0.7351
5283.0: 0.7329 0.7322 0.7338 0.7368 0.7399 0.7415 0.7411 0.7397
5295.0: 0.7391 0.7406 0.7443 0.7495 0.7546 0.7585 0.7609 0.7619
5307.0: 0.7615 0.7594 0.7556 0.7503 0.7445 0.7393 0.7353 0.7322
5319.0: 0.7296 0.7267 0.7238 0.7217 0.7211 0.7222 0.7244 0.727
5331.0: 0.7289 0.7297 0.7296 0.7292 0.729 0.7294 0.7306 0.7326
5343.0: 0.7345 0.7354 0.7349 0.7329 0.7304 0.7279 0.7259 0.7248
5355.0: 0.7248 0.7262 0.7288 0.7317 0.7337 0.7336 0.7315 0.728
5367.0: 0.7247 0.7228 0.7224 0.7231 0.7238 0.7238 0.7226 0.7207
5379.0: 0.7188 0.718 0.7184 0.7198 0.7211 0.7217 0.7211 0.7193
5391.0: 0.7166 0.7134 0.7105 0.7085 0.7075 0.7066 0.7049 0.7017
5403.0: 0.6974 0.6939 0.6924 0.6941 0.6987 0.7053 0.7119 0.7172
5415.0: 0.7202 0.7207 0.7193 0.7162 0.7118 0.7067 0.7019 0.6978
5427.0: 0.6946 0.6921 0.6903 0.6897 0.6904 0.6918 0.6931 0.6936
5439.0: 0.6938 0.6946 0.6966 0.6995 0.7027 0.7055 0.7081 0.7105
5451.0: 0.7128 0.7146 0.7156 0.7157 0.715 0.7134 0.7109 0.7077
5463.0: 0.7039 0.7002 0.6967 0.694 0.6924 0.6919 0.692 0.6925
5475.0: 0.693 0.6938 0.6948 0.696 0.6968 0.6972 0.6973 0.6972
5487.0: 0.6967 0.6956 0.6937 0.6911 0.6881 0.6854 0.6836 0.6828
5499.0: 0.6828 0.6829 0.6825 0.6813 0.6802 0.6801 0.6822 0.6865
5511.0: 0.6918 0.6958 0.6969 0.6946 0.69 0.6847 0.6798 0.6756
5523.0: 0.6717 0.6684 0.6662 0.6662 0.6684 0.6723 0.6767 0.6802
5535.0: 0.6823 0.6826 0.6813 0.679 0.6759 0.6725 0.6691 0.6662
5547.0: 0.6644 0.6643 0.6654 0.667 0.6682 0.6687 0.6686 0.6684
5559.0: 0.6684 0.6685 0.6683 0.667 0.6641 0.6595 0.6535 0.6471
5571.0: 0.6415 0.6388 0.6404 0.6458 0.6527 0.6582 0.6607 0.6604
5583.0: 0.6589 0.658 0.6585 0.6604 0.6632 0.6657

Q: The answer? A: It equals 0.01 mag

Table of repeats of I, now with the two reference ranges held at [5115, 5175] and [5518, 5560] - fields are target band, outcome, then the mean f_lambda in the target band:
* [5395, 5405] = 0.011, 0.703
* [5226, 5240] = -0.004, 0.76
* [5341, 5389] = -0.009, 0.726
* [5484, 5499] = -0.008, 0.69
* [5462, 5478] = -0.006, 0.695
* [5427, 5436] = 0.016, 0.691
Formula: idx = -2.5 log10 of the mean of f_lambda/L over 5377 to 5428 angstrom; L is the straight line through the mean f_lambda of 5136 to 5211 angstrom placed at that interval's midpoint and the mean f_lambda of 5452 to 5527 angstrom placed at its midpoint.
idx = 0.00 mag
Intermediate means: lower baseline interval 0.765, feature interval 0.71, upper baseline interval 0.692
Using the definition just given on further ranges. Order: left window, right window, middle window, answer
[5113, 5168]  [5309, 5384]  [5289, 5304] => 0.00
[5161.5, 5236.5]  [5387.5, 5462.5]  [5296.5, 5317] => -0.03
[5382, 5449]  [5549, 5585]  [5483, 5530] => -0.01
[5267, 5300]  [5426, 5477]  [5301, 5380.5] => -0.01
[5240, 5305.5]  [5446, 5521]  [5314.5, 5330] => 0.01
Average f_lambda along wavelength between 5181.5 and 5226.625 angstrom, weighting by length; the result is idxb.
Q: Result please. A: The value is 0.765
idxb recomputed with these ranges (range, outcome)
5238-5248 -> 0.763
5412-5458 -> 0.705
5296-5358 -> 0.736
